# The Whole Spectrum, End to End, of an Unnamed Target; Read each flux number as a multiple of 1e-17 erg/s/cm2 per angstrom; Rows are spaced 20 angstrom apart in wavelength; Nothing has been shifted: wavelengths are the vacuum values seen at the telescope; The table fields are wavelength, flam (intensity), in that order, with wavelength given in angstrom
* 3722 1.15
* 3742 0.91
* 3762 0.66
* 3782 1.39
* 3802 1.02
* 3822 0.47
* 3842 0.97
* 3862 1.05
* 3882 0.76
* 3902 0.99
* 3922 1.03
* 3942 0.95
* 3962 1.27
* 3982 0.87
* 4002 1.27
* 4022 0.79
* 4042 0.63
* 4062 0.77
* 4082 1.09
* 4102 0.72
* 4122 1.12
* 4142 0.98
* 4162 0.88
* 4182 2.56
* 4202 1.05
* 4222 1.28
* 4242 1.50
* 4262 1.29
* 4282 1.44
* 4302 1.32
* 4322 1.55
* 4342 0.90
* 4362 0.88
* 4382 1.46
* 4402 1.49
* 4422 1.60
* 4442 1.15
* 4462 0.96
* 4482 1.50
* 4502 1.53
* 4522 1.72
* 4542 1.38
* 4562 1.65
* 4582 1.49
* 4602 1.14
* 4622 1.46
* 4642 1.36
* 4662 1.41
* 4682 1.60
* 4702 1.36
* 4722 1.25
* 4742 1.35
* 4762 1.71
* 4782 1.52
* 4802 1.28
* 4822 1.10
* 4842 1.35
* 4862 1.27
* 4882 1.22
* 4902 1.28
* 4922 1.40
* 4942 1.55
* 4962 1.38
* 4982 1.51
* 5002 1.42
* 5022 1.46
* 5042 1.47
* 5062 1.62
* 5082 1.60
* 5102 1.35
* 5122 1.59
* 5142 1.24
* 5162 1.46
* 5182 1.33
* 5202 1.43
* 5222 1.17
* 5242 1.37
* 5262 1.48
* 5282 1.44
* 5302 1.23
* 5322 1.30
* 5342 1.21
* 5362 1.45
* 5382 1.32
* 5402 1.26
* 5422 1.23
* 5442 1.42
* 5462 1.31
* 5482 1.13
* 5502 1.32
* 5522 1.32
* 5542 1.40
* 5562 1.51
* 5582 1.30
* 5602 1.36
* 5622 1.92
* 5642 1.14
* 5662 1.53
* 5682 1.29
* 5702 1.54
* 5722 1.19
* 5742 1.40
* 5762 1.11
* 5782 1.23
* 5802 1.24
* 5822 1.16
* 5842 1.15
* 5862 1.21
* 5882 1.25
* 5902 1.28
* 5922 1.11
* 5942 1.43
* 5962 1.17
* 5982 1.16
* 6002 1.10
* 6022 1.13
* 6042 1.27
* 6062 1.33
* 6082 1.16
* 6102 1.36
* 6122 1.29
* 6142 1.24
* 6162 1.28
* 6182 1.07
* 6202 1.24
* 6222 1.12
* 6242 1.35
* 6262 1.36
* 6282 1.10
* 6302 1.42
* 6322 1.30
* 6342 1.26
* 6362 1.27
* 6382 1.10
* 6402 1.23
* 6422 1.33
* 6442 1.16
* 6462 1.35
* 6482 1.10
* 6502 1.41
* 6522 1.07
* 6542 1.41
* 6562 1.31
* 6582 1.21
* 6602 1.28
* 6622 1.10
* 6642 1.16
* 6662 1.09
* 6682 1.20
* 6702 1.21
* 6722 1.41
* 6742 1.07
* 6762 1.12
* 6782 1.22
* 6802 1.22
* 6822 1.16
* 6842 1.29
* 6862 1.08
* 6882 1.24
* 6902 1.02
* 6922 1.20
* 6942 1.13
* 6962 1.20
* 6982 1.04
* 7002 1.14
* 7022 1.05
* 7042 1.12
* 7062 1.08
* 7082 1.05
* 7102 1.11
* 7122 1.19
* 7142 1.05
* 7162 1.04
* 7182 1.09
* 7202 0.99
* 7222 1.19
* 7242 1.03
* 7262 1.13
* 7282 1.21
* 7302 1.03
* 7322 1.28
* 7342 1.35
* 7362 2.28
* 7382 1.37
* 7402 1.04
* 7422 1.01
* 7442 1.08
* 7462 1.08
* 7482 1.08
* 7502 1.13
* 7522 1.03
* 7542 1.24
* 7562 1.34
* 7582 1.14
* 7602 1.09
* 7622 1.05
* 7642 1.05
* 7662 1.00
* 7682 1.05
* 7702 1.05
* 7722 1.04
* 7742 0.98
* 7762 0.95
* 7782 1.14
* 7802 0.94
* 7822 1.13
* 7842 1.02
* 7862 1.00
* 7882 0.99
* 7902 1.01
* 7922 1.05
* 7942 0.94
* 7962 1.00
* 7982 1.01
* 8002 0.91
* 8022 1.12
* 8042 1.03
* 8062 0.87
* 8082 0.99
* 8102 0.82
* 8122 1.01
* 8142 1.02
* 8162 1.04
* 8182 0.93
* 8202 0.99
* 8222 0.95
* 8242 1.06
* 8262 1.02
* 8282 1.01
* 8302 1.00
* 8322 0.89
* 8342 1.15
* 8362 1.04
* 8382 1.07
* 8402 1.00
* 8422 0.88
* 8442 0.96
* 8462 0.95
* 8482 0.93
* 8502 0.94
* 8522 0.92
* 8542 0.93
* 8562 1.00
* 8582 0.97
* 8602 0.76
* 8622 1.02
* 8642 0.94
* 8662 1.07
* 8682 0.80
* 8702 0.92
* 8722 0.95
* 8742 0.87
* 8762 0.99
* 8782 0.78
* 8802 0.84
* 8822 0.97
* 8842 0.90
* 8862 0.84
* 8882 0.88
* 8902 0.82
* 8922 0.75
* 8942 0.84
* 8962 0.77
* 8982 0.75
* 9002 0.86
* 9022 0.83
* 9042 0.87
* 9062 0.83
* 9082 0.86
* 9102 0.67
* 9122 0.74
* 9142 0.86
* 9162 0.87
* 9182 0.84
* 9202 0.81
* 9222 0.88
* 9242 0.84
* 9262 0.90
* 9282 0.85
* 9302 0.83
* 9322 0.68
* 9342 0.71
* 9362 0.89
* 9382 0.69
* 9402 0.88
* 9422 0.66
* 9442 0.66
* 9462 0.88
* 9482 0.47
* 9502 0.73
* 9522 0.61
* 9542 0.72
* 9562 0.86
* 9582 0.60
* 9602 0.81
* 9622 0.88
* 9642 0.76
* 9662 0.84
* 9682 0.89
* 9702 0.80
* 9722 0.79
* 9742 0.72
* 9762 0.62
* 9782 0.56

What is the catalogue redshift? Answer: 0.12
